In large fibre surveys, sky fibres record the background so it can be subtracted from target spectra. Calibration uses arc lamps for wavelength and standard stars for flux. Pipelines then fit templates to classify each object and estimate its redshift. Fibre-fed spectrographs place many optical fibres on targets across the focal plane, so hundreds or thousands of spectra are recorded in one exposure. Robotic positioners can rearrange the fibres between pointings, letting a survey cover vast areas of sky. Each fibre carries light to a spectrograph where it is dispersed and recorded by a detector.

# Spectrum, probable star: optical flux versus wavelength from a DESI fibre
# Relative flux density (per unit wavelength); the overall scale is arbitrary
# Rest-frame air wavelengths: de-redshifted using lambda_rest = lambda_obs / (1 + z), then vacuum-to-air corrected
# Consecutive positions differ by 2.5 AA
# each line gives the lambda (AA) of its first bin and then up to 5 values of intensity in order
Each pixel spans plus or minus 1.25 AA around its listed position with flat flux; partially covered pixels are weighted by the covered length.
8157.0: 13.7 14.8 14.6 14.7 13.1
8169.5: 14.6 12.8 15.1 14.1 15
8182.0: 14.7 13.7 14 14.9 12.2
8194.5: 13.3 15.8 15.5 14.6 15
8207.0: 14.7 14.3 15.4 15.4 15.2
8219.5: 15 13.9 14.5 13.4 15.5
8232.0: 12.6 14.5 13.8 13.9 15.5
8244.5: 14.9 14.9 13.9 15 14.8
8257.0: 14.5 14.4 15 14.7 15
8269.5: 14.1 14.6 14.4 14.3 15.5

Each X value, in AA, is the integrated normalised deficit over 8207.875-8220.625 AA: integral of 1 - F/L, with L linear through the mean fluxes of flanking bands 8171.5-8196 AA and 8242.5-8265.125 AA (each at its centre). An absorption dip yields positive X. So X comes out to -0.6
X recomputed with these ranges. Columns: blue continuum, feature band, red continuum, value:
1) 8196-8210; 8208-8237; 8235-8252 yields 0.56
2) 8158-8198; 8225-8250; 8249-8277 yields 0.28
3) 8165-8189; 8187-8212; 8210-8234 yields -0.26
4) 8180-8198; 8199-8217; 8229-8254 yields -0.96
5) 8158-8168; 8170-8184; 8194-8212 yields 0.18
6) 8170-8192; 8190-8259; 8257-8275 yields -0.61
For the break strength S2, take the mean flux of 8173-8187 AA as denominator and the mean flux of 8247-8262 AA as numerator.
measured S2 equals 1.0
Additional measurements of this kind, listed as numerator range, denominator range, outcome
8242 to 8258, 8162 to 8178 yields 1.04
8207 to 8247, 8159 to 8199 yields 1.02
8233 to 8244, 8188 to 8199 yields 1.02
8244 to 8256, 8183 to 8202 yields 1.03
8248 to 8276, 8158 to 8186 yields 1.02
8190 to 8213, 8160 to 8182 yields 1.02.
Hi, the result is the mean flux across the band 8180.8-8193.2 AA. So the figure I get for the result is 13.9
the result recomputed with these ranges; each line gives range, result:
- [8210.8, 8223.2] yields 15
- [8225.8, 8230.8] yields 14.4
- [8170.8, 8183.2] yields 14.3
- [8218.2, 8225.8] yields 14.5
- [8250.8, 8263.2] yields 14.7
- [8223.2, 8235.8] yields 14.1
